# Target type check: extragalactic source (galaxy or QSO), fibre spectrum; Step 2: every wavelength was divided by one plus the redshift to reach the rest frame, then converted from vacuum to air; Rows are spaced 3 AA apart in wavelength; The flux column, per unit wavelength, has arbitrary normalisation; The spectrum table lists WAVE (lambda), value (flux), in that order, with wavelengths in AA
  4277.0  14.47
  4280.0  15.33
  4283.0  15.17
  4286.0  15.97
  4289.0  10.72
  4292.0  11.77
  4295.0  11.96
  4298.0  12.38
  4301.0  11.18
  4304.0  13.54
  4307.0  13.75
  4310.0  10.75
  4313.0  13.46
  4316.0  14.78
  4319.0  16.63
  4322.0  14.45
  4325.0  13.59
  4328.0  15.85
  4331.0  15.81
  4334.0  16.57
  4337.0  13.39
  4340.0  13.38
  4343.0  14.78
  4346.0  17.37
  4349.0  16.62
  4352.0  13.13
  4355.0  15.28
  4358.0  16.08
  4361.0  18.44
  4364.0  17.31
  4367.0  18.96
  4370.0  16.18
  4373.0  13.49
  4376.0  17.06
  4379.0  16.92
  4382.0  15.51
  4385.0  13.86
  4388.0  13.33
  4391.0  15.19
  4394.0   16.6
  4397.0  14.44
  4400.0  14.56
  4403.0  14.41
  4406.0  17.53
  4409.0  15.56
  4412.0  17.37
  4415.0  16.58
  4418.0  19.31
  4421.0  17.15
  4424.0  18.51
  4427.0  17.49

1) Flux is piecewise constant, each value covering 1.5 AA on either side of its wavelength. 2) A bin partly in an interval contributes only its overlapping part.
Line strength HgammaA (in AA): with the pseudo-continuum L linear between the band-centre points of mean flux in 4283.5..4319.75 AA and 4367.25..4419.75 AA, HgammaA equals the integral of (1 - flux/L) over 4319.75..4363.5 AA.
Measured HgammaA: -3.5 AA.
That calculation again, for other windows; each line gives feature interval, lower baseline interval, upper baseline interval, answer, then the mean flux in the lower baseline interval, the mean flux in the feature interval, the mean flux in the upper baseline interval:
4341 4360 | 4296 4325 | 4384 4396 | -2.0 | 13.4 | 15.6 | 14.8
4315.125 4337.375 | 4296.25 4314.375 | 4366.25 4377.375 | -2.5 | 12.5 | 15.2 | 16.2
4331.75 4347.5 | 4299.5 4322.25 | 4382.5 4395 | -1.3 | 13.5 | 15.1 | 14.7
